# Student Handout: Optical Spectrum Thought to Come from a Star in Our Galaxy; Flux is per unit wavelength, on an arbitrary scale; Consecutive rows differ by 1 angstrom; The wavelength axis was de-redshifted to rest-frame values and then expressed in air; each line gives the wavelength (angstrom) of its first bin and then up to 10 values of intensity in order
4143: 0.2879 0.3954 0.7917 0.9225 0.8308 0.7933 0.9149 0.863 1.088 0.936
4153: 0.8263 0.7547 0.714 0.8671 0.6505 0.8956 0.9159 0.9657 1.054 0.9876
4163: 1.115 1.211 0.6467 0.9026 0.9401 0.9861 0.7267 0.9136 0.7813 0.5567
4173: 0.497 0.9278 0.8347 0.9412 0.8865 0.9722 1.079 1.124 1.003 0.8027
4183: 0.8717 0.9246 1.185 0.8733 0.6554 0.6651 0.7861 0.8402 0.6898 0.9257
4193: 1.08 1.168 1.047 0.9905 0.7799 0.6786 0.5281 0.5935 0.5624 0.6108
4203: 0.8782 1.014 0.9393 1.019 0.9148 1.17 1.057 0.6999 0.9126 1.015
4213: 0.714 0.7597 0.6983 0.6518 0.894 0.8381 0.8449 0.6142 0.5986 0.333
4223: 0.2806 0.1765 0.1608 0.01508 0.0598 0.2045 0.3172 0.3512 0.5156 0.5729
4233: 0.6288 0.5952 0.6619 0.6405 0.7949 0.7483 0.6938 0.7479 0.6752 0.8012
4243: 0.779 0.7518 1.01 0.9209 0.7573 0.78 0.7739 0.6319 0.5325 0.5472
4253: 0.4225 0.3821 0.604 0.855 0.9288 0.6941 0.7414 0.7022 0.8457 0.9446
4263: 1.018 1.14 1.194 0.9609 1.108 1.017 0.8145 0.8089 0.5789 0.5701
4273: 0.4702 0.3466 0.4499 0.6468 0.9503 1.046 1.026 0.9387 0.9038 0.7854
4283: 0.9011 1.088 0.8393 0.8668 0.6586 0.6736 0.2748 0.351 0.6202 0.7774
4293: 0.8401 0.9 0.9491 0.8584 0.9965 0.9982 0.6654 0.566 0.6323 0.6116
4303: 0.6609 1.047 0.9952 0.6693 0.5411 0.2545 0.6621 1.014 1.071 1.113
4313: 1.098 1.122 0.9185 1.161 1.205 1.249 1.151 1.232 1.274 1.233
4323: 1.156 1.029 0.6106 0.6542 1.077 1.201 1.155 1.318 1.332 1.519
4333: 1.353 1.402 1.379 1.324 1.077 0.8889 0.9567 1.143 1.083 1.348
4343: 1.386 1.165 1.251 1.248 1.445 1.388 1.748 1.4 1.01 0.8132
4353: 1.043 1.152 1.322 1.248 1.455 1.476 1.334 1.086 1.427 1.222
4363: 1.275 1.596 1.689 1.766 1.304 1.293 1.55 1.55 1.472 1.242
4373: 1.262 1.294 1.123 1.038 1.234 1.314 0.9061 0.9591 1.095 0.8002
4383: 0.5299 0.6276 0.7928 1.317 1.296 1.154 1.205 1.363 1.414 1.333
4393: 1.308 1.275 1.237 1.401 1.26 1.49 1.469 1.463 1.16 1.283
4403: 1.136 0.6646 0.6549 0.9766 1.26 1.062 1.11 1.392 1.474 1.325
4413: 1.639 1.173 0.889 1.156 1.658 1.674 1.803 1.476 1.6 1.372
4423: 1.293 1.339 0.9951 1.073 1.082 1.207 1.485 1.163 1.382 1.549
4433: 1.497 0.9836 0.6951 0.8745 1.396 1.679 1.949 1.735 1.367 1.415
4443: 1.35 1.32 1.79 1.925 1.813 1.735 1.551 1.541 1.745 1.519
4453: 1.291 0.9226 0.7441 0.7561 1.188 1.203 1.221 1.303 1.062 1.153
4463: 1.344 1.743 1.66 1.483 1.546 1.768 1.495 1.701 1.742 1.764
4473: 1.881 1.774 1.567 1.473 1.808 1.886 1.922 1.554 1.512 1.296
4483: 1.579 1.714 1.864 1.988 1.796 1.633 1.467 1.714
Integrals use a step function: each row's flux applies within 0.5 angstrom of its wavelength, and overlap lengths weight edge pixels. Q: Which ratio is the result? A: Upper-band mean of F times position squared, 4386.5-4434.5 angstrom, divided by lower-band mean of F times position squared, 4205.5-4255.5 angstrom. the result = 2.16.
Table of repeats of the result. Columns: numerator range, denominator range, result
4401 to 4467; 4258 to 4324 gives 1.65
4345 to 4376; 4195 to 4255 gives 2.13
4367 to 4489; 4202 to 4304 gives 2.03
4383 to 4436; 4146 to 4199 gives 1.57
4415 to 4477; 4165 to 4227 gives 2.03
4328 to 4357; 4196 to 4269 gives 1.85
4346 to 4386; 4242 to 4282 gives 1.66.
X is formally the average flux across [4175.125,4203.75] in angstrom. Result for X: 0.863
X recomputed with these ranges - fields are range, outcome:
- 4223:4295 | 0.696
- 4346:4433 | 1.27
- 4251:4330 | 0.848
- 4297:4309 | 0.706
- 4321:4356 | 1.2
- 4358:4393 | 1.24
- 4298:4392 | 1.14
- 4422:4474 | 1.4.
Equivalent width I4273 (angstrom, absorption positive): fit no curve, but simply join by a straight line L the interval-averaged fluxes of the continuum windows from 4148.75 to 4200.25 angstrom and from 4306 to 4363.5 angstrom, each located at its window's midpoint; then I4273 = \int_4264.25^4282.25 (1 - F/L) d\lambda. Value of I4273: 3.98 angstrom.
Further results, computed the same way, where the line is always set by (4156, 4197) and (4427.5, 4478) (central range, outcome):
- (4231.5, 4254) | 7.3 angstrom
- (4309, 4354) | 1.4 angstrom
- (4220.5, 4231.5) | 8.0 angstrom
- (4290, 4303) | 4.3 angstrom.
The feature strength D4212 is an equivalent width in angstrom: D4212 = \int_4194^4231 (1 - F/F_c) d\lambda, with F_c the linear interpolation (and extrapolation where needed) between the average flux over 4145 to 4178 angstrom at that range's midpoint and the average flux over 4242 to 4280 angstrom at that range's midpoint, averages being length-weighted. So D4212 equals 7.05 angstrom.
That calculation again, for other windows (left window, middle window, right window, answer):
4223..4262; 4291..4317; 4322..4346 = 3.6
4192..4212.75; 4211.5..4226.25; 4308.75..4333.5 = 5.3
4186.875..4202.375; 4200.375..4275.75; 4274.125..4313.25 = 8.7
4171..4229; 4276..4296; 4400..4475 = 3.5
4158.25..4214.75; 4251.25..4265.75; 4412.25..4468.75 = 3.4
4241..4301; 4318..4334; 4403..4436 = -3.6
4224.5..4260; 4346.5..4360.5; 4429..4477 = -3.1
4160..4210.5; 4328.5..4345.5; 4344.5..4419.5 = -1.0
